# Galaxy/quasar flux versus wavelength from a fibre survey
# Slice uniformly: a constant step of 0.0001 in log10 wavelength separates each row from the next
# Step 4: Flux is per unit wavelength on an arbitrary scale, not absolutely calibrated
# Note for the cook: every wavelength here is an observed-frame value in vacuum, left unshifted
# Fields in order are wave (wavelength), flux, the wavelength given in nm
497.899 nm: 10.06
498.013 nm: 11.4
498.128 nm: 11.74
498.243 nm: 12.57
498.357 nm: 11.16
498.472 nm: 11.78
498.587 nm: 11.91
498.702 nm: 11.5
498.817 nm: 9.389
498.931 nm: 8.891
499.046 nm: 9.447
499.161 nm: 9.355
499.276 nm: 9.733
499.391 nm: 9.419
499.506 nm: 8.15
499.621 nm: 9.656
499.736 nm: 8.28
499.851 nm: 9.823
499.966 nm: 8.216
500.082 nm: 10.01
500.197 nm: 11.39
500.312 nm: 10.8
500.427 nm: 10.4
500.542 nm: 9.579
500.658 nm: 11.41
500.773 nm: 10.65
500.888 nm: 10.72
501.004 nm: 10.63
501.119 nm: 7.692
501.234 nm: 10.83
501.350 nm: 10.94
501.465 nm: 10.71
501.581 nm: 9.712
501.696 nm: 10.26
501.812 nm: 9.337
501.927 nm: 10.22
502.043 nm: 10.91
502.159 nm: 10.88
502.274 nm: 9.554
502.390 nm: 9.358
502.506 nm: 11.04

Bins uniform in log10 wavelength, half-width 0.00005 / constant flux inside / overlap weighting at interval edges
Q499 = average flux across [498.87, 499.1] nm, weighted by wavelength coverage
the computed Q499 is 9.2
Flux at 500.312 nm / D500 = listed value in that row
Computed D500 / 10.8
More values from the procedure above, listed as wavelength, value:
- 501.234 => 10.83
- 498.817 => 9.389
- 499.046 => 9.447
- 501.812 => 9.337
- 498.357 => 11.16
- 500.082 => 10.01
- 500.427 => 10.4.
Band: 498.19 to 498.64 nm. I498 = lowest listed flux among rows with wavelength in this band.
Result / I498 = 11.16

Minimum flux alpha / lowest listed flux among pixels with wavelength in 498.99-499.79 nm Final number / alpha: 8.15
